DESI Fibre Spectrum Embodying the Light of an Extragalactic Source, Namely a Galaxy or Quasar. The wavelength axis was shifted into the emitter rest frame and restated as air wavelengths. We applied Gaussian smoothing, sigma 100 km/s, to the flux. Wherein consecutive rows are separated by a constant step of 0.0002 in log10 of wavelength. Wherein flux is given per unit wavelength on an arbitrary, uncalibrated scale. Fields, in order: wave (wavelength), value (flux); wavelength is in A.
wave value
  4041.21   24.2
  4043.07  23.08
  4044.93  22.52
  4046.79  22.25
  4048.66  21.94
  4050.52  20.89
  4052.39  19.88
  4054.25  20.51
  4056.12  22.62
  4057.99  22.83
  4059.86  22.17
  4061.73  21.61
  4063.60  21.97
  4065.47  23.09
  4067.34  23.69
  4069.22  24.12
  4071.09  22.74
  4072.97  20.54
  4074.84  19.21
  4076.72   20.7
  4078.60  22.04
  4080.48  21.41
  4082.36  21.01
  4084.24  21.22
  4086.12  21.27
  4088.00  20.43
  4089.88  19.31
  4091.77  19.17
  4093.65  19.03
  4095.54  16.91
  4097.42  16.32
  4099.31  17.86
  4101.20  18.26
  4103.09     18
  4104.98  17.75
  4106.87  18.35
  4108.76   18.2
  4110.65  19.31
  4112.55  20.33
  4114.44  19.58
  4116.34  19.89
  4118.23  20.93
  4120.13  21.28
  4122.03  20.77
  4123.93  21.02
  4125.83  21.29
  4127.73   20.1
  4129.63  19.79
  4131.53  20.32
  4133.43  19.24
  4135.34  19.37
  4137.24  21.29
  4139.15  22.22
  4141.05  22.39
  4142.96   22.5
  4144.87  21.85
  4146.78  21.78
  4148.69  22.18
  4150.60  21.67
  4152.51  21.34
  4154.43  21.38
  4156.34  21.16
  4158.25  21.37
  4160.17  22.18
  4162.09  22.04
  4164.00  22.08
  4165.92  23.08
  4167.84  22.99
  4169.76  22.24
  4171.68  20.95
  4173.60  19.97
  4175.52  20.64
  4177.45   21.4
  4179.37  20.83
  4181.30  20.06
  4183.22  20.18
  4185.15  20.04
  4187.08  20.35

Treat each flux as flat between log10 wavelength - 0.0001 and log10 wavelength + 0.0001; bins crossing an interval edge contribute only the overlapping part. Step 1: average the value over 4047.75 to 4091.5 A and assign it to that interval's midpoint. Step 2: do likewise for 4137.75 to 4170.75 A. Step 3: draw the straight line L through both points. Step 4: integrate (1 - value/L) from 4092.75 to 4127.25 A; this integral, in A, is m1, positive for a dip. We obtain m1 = 4.1 A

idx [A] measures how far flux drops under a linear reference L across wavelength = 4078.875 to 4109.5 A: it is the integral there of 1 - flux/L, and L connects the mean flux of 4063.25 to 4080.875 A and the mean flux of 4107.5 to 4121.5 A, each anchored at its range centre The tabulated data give 2.7 A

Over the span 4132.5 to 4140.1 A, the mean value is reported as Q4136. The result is 20.5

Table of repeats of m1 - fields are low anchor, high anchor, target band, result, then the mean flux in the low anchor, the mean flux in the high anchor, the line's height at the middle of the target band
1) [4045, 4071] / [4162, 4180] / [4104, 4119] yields 1.80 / 22.2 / 21.6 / 21.9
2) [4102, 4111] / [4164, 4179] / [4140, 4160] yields -1.26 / 18.3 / 21.6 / 20.5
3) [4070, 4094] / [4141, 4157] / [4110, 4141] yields 1.31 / 20.7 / 21.8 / 21.4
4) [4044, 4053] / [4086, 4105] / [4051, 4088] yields -2.76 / 21.6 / 18.5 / 20.2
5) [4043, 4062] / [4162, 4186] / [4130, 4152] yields 0.09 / 21.8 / 21.2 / 21.4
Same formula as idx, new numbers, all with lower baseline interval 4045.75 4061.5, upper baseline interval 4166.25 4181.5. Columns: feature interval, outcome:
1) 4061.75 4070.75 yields -0.6 A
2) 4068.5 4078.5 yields 0.1 A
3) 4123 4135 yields 0.7 A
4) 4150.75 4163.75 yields -0.2 A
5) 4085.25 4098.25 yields 1.6 A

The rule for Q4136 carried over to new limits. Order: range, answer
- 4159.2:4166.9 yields 22.3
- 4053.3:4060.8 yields 22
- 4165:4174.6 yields 21.8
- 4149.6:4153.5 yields 21.5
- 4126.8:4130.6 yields 20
